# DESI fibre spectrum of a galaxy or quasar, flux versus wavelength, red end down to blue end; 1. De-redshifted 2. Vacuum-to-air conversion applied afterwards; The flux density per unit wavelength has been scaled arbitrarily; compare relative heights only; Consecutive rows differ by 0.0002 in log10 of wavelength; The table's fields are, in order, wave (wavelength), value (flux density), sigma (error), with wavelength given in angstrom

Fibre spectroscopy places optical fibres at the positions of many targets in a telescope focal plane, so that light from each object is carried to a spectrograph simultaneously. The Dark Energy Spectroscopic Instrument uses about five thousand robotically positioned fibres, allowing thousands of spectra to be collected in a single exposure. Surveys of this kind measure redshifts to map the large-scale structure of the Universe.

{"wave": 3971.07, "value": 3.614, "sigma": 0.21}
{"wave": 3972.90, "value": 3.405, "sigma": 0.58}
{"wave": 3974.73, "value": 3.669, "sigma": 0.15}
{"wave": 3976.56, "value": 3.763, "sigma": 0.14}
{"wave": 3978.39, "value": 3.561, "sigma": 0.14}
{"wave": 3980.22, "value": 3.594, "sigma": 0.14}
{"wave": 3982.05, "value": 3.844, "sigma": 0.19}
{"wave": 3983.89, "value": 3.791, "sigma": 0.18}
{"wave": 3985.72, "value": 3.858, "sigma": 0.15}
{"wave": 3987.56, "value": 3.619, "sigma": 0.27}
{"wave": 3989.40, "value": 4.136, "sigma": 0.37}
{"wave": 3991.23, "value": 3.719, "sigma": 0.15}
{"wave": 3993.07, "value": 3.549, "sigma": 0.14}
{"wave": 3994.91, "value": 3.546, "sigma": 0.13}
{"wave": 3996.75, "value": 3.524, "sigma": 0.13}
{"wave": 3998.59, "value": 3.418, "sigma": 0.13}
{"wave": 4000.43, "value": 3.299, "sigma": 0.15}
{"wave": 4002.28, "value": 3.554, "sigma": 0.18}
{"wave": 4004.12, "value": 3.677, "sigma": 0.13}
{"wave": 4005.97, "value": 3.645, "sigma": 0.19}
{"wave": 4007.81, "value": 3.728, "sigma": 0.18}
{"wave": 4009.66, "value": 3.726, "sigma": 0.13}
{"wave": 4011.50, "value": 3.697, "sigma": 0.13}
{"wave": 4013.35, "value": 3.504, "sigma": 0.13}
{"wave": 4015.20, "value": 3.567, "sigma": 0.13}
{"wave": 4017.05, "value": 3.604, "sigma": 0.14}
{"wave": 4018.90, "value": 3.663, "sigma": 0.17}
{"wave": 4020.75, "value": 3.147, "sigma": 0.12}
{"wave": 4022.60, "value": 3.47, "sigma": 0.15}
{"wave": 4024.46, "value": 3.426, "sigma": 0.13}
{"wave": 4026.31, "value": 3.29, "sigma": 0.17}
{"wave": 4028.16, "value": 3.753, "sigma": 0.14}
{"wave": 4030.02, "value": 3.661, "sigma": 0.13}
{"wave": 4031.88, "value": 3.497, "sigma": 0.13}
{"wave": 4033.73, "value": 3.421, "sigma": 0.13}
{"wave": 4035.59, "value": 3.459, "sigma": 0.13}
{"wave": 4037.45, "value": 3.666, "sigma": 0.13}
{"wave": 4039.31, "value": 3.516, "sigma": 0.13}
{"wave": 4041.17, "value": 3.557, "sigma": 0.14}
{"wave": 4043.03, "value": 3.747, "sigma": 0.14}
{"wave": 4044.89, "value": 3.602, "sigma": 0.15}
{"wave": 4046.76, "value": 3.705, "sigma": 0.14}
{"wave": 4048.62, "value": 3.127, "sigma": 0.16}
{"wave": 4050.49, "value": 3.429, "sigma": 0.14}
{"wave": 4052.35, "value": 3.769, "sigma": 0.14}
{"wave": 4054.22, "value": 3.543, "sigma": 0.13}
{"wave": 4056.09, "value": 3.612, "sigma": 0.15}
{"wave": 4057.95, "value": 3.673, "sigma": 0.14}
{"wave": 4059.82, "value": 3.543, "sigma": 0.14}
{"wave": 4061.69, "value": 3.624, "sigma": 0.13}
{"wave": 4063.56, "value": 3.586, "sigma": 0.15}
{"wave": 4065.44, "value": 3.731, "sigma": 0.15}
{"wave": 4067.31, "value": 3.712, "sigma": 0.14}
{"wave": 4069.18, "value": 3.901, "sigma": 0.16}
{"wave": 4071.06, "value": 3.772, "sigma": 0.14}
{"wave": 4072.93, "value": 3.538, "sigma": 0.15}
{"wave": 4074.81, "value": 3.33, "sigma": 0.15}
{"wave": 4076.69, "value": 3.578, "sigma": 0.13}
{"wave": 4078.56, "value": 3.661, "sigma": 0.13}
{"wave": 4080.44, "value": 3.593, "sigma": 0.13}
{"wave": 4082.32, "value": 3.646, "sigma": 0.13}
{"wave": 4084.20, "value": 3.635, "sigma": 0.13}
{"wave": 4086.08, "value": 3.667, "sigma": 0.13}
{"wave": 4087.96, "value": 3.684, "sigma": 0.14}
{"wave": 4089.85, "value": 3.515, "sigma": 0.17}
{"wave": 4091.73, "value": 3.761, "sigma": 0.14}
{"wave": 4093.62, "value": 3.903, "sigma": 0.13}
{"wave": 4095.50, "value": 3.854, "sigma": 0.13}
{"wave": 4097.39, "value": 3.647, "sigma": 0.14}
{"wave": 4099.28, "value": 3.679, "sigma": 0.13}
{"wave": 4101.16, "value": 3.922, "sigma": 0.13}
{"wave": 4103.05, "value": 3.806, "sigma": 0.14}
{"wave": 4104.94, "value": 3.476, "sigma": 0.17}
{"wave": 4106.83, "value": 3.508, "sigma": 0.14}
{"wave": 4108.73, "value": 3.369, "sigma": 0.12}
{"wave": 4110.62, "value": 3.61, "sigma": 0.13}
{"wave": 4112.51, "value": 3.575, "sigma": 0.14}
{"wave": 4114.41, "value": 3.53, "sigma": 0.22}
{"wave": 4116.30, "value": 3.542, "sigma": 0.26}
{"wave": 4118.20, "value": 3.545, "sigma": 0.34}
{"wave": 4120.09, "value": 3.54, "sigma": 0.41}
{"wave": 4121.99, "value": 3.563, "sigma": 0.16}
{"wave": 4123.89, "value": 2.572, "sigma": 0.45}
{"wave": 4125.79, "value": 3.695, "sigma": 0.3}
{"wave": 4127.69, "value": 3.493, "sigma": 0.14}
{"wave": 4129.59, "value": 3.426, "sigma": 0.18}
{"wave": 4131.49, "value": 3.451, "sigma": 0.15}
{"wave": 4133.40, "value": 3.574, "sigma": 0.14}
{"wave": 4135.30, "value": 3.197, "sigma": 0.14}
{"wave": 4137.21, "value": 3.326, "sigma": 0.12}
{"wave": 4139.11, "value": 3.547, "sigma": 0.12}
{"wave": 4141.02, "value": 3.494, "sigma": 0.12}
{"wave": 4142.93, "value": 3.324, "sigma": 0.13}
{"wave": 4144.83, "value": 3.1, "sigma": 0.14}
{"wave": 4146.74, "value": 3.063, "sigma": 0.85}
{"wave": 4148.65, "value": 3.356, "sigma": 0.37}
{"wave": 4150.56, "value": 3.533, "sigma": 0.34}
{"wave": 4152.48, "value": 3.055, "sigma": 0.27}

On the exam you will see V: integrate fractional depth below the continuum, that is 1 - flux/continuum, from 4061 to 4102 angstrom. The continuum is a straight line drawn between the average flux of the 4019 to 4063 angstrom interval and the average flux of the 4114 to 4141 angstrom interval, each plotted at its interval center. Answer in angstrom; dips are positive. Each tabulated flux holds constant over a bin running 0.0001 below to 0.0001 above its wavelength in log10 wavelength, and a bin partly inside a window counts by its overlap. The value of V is -2.3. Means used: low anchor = 3.54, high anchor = 3.43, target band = 3.68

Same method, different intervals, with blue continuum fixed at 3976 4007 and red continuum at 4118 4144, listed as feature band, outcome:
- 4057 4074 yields -0.7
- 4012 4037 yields 0.6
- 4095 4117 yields -1.1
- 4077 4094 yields -0.9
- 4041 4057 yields -0.1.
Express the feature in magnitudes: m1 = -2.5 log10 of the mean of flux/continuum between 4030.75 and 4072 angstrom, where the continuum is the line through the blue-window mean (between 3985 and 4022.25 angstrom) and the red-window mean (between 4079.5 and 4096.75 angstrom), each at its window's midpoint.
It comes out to 0.02 mag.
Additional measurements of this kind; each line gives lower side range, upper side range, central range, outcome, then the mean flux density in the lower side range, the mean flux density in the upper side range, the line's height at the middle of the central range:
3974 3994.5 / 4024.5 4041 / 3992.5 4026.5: 0.03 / 3.73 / 3.53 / 3.63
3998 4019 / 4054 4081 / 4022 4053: 0.02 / 3.59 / 3.63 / 3.61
